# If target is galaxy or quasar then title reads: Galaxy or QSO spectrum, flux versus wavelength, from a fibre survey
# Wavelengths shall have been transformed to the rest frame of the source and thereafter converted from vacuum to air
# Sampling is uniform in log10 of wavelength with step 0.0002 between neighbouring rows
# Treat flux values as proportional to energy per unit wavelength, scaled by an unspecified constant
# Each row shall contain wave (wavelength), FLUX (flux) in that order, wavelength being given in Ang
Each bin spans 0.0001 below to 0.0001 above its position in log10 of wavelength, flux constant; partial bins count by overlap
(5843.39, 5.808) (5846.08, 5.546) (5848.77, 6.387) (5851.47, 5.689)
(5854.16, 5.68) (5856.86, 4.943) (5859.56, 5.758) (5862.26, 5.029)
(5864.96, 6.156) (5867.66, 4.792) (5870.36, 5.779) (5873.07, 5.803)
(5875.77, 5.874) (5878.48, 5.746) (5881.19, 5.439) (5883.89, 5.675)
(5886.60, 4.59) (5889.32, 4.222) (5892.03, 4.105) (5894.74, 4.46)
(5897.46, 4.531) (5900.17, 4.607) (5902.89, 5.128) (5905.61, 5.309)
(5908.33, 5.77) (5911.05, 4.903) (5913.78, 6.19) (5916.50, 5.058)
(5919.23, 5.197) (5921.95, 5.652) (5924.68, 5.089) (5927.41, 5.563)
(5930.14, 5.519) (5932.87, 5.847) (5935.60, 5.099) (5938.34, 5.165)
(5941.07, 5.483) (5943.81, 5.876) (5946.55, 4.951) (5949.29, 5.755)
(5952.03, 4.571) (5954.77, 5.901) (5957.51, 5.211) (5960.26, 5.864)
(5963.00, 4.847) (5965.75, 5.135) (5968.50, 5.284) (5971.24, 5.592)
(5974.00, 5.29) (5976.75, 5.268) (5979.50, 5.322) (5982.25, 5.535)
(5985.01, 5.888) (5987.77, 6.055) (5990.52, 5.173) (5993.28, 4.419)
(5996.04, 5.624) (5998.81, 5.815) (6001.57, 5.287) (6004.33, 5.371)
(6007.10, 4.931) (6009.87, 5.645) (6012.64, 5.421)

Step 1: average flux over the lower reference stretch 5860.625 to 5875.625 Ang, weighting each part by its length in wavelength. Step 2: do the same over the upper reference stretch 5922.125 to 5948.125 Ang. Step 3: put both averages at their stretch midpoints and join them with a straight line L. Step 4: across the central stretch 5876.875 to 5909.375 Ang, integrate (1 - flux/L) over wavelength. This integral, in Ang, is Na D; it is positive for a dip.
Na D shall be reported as 3.1 Ang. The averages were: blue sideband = 5.55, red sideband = 5.41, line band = 4.96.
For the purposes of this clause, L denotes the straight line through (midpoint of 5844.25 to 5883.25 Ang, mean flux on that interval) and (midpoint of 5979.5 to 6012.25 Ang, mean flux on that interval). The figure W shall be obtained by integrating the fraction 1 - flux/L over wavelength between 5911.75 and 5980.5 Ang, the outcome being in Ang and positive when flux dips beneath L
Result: 1.4 Ang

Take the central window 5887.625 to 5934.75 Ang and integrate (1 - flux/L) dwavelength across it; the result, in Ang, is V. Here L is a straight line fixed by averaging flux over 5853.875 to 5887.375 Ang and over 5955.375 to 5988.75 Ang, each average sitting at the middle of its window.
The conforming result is 3.0 Ang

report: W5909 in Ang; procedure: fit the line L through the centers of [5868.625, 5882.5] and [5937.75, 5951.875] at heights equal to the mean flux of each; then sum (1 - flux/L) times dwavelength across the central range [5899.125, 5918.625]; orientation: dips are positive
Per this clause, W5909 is 0.9 Ang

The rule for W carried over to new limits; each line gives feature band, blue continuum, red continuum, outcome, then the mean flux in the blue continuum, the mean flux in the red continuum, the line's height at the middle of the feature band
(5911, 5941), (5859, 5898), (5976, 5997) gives -0.7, 5.2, 5.41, 5.29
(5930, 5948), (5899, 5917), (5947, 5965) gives -0.3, 5.3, 5.33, 5.32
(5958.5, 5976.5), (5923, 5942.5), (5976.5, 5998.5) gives 0.3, 5.4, 5.44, 5.42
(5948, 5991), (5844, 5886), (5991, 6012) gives -0.4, 5.61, 5.3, 5.37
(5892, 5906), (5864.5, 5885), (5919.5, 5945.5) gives 2.2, 5.64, 5.46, 5.56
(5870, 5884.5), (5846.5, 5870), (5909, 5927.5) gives -0.6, 5.56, 5.38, 5.51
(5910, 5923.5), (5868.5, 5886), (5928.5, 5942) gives 0.2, 5.65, 5.43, 5.5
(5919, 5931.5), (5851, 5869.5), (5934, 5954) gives -0.2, 5.43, 5.3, 5.33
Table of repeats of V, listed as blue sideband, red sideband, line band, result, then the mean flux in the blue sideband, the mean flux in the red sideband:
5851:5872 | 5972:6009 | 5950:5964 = 0.3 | 5.47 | 5.39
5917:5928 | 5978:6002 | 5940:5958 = 0.0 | 5.34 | 5.46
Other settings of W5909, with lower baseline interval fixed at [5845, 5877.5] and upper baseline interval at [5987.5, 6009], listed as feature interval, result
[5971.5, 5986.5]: -0.4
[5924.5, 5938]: 0.1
